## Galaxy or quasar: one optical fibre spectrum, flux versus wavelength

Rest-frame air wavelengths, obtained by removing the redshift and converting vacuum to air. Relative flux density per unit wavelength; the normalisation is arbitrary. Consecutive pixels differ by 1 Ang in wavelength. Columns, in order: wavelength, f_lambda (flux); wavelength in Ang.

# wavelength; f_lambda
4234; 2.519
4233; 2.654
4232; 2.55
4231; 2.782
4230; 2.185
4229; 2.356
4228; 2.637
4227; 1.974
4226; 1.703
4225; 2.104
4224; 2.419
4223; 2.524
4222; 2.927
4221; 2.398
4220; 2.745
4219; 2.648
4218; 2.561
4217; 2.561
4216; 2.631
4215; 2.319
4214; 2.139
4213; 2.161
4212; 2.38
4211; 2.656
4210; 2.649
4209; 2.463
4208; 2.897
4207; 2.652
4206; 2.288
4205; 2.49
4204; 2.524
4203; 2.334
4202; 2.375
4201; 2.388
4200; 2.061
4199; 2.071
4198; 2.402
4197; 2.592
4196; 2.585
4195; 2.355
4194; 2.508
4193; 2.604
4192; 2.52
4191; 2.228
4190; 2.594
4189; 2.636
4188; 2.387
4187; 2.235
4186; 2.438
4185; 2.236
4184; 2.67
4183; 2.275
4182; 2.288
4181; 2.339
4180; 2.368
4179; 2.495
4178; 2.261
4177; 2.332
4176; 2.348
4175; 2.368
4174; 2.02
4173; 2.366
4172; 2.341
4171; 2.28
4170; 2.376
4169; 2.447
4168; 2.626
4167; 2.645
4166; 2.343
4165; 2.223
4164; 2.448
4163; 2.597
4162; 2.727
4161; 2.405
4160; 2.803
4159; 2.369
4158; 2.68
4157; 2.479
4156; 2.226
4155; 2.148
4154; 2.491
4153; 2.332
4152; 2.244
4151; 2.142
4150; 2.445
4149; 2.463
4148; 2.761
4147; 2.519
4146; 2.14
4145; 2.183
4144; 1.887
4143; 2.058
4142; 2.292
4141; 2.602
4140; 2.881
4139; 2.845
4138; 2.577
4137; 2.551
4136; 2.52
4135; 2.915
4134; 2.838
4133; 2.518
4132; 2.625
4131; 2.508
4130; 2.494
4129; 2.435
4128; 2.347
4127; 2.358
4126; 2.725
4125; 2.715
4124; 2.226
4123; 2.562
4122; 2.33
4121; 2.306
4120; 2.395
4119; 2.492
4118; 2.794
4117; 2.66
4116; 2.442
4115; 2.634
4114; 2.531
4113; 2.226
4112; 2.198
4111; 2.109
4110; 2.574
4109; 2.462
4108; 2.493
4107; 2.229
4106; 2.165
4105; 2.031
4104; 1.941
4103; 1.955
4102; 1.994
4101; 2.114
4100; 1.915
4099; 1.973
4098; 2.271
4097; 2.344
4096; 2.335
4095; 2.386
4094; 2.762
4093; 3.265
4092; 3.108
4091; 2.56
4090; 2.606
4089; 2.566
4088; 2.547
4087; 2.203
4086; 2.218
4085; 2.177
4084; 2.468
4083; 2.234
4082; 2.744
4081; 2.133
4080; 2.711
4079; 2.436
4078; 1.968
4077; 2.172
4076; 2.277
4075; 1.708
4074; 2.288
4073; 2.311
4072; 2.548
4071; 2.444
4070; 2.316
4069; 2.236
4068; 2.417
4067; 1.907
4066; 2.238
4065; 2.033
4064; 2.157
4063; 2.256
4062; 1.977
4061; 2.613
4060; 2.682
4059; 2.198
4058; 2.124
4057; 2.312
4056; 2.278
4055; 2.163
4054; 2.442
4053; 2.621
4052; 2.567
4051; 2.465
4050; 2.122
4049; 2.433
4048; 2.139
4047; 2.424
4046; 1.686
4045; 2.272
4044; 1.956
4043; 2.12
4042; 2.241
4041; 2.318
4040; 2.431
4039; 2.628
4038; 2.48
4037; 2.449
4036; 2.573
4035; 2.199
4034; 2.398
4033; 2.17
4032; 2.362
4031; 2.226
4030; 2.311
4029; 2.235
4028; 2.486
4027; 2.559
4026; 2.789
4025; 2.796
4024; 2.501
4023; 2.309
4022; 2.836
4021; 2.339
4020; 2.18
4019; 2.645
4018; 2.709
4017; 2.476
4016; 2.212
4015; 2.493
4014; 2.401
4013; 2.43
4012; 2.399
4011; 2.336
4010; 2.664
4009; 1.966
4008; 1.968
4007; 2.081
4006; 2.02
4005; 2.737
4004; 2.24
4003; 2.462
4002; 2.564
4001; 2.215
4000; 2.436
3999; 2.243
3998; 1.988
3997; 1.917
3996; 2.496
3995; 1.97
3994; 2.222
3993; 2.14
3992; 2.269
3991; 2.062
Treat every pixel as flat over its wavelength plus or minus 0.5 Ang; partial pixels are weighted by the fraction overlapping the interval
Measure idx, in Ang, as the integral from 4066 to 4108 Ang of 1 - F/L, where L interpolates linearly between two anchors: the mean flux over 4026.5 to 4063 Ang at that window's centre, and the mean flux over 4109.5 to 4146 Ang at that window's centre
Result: 1.5 Ang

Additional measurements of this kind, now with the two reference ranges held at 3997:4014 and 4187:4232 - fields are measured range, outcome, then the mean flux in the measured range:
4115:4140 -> -1.9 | 2.56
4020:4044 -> -1.1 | 2.41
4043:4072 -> 0.7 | 2.27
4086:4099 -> -1.0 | 2.54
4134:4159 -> -0.5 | 2.44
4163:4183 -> 0.4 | 2.37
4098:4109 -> 1.2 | 2.11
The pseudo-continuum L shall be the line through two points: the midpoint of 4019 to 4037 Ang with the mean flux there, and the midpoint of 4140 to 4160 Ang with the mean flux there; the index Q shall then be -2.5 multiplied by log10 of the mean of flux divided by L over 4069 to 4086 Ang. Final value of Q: 0.05 mag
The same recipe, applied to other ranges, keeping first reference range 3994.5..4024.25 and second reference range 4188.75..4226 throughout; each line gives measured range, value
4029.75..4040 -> -0.01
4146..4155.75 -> 0.02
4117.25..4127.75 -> -0.04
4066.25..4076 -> 0.06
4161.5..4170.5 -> -0.03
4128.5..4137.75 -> -0.08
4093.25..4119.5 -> 0.04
